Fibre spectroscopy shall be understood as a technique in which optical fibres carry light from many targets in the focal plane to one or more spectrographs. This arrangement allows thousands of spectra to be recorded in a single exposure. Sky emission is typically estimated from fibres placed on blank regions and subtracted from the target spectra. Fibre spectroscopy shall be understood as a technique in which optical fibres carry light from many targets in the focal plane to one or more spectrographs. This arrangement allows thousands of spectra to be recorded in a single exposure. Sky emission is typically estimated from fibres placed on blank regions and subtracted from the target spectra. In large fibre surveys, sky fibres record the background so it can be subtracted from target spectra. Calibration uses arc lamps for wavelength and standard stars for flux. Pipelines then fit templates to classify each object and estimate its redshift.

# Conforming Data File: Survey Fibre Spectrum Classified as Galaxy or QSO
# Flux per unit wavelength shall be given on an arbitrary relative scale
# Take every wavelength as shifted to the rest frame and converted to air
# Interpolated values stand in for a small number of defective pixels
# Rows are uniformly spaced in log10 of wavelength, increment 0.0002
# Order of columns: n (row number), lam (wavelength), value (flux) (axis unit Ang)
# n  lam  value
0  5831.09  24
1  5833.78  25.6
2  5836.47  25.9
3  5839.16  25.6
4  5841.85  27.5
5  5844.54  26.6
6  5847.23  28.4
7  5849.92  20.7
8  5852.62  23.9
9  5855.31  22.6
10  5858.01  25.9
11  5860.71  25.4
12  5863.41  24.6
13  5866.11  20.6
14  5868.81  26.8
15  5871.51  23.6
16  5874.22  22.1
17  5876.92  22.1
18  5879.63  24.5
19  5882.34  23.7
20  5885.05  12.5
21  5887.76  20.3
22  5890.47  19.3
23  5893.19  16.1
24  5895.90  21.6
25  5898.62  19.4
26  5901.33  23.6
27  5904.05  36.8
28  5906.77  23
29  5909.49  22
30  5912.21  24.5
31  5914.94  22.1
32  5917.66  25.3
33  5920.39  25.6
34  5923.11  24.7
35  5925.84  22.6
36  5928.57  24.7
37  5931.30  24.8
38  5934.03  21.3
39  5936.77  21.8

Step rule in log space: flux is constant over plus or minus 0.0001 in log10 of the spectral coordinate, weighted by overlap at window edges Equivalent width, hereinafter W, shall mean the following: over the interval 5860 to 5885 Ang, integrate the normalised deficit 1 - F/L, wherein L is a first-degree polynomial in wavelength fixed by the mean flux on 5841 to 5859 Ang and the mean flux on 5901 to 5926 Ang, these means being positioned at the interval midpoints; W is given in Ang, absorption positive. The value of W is 2.0 Ang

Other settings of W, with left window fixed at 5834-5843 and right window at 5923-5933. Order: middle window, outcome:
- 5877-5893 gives 3.3 Ang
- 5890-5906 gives 1.1 Ang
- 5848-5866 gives 1.4 Ang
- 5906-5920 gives 0.5 Ang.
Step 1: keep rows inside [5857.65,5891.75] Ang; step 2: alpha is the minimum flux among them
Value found 12.5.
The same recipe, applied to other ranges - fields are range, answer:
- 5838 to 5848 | 25.6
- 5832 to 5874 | 20.6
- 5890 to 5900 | 16.1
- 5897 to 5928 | 19.4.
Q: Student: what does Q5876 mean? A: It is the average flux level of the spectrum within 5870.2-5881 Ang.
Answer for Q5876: 23.1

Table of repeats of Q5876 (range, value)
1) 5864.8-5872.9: 23.7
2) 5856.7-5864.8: 25.3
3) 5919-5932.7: 24.5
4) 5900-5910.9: 26.3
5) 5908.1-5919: 23.5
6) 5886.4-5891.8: 19.8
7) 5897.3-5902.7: 21.6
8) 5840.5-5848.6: 27.5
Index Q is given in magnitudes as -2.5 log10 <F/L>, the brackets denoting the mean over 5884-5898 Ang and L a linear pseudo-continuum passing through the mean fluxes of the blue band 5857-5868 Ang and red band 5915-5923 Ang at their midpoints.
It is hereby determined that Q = 0.33 mag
